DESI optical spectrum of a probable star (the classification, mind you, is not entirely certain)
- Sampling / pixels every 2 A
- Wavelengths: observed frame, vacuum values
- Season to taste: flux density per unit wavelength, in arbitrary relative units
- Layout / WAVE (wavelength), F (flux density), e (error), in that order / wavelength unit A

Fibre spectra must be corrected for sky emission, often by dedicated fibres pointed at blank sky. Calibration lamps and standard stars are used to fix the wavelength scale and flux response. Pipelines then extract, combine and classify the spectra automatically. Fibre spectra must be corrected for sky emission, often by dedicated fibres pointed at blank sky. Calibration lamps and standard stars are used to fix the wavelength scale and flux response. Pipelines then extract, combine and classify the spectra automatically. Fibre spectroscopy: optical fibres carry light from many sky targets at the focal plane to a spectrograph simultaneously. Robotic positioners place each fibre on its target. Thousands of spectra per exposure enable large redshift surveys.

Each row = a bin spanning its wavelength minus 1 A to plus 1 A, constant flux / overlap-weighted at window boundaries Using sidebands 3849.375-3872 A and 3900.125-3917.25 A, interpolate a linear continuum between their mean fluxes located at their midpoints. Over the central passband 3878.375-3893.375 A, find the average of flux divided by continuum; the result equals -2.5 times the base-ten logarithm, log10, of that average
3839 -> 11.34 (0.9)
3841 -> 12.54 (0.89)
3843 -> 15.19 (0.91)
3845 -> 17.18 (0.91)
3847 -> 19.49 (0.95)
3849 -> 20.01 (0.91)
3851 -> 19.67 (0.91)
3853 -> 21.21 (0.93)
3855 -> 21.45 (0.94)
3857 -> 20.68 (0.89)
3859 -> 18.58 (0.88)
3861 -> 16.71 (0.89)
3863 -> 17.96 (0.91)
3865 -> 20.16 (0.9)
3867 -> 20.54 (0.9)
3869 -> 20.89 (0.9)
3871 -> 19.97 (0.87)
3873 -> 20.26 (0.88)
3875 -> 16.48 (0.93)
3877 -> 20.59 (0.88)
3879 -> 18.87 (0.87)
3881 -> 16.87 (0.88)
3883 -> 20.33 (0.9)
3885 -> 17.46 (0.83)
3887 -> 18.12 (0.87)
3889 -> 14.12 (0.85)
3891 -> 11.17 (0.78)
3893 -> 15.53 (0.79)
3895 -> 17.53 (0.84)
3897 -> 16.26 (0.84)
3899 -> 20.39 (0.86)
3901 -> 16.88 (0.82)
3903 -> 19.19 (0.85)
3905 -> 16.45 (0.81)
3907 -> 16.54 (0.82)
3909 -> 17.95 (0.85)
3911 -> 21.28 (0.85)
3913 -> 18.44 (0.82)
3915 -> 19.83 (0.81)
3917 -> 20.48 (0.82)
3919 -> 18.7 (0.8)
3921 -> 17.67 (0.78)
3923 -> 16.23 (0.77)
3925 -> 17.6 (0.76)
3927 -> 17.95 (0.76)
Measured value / 0.16 mag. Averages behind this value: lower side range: 19.8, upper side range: 18.5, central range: 16.5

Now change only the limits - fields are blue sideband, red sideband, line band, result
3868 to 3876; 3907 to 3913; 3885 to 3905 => 0.151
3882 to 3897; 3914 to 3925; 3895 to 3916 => -0.049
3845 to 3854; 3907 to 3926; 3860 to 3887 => 0.021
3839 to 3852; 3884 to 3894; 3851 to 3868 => -0.199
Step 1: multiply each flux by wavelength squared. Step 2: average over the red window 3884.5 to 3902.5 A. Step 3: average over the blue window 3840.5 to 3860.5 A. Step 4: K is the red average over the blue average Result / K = 0.90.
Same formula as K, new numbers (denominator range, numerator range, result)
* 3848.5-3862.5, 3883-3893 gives 0.81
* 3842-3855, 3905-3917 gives 1.02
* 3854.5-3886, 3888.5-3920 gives 0.93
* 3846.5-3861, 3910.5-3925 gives 0.97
